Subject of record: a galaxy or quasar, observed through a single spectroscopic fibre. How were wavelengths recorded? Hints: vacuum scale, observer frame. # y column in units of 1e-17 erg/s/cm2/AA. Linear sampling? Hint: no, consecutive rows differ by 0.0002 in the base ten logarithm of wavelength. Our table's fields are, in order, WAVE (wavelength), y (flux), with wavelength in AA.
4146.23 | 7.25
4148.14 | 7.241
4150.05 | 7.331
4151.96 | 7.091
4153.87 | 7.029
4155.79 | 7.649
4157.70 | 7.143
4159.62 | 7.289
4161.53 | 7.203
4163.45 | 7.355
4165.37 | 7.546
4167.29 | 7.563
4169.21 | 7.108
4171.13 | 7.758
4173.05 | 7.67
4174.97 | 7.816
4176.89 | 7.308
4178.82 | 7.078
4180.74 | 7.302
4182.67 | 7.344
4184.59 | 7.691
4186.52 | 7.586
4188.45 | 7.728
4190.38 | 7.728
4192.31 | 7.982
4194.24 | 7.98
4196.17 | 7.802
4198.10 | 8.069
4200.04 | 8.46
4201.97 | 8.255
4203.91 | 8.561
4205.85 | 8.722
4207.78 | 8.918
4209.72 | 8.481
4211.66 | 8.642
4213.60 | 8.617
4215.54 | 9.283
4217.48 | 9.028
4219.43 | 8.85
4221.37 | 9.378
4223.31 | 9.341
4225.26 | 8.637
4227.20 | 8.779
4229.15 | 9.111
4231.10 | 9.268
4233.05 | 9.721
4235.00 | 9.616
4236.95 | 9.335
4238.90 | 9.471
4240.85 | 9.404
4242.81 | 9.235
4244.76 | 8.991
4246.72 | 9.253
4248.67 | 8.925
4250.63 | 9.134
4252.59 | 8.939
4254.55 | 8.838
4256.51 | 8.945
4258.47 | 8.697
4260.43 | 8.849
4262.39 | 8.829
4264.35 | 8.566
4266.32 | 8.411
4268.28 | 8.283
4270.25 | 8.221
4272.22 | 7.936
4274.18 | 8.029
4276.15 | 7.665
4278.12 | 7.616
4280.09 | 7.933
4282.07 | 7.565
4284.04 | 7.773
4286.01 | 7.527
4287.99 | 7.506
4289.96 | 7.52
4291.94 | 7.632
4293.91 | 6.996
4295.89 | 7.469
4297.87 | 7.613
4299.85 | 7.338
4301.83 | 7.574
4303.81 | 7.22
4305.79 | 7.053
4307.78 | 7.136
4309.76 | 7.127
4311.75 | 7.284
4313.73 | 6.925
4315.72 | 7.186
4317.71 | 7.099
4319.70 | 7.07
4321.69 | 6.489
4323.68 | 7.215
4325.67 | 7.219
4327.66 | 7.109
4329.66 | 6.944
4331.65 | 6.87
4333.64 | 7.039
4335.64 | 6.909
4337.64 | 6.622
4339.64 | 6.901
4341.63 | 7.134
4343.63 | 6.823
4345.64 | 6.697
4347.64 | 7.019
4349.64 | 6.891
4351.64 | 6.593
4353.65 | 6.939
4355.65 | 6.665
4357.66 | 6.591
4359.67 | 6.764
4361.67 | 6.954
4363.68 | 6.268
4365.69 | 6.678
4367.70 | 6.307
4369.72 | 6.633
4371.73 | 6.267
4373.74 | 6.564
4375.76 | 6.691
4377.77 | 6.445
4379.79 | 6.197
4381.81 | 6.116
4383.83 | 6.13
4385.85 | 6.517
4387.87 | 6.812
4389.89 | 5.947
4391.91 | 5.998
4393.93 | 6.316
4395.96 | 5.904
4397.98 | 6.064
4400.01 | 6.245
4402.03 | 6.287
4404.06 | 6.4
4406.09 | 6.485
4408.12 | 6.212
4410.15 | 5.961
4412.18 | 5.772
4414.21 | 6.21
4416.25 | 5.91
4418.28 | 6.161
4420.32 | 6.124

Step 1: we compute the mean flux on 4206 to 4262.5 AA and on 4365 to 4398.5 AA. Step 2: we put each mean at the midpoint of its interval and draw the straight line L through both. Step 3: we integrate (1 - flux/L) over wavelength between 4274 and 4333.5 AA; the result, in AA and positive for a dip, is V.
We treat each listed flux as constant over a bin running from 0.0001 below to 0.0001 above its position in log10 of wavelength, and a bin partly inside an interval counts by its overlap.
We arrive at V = 3.5 AA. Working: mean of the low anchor 9.05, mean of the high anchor 6.33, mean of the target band 7.31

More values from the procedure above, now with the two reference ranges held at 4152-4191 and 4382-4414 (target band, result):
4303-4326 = -1.5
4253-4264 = -2.9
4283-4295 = -1.2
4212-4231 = -4.9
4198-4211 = -2.3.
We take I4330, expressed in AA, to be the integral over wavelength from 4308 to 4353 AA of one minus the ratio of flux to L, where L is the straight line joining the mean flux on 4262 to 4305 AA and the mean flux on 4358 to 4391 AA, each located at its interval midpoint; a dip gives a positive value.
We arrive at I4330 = 0.8 AA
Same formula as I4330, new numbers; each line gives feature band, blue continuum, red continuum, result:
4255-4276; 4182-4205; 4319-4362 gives -2.9 AA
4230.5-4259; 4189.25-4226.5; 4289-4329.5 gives -3.9 AA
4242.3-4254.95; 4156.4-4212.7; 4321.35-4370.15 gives -2.8 AA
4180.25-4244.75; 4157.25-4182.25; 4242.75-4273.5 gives -4.6 AA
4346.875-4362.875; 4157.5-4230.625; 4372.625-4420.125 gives -0.4 AA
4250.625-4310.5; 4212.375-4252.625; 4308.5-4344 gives 1.1 AA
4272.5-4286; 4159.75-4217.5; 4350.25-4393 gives -1.0 AA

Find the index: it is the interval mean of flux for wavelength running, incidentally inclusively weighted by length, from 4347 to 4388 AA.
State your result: 6.56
